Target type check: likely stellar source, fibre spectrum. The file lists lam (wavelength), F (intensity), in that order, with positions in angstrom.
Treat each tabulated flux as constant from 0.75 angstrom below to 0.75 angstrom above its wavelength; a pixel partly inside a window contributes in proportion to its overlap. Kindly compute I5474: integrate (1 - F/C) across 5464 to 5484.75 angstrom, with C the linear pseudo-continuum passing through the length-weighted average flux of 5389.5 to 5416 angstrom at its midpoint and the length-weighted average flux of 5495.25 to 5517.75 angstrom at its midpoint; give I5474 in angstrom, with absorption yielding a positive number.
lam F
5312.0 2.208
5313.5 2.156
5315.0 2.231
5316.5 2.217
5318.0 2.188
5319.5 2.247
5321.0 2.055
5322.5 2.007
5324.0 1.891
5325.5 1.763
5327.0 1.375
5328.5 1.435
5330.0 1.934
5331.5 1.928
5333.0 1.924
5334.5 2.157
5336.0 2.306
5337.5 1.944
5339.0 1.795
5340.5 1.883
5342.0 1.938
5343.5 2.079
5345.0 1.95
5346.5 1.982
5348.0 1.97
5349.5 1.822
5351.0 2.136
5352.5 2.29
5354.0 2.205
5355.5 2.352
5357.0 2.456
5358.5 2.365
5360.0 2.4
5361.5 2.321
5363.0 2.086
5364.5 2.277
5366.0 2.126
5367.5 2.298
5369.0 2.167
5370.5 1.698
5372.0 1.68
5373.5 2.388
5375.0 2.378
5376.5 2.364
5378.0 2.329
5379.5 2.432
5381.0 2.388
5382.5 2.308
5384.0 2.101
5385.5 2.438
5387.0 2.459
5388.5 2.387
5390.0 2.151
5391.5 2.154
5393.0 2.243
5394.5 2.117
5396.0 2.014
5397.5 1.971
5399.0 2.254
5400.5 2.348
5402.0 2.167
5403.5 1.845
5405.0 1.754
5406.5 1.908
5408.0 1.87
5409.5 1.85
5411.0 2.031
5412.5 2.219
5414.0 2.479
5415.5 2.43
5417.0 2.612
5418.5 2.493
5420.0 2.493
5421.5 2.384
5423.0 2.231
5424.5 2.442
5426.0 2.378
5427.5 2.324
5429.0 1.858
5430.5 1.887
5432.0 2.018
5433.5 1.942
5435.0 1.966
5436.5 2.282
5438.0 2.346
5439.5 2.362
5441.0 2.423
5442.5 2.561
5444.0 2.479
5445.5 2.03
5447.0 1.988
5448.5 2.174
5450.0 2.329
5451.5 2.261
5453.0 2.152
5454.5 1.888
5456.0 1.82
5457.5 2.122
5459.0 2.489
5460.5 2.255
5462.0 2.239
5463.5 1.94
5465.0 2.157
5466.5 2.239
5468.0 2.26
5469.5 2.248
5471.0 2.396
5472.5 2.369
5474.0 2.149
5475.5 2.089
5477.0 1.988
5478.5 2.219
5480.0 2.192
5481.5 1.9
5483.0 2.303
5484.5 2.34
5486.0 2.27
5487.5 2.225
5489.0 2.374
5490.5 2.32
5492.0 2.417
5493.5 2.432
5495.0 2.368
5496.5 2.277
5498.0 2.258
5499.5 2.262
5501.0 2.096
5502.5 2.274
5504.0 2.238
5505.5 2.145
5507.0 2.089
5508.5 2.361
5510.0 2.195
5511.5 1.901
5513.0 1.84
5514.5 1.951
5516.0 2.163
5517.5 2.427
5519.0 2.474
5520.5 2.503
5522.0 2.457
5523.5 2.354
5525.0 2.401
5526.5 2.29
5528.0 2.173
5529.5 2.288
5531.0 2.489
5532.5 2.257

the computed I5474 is -0.52 angstrom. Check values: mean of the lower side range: 2.1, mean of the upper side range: 2.16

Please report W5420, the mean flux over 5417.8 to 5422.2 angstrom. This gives 2.46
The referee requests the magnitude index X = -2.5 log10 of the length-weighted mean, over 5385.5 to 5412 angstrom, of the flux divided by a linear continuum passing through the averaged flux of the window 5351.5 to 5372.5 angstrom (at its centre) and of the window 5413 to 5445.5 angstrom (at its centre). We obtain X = 0.08 mag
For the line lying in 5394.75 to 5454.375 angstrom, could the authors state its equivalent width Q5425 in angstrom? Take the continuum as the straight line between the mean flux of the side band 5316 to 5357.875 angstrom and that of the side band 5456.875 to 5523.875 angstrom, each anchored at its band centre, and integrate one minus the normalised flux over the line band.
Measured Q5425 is -1.5 angstrom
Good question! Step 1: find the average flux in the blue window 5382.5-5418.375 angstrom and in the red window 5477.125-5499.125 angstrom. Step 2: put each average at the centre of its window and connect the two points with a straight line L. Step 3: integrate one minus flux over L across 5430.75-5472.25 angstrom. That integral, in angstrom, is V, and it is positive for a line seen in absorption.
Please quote 0.6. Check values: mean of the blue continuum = 2.17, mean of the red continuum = 2.27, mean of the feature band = 2.2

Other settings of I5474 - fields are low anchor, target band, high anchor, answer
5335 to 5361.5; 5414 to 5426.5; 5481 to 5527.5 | -1.5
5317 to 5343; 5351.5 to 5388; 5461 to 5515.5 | -4.8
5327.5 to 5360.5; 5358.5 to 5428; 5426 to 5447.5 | -3.3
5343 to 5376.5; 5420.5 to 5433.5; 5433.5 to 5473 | 0.1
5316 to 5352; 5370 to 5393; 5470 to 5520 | -2.4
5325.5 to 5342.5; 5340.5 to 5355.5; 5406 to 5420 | -0.9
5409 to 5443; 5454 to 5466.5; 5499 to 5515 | 0.4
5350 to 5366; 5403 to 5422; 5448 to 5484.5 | 0.3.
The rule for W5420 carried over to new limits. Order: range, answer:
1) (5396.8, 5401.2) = 2.19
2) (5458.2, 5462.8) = 2.32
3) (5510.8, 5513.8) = 1.87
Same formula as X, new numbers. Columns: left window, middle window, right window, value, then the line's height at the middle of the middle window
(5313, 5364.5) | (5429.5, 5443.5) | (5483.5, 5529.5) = -0.01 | 2.18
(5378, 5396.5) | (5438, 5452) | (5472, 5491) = -0.03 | 2.23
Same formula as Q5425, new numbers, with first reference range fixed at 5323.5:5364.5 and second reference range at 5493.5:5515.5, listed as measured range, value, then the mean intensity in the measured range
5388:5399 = -0.4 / 2.15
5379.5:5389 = -1.3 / 2.35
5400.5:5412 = 0.7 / 1.95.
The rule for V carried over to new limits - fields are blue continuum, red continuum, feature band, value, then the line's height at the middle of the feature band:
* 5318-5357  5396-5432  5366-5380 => -0.7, 2.08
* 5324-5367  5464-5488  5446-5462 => 0.2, 2.18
